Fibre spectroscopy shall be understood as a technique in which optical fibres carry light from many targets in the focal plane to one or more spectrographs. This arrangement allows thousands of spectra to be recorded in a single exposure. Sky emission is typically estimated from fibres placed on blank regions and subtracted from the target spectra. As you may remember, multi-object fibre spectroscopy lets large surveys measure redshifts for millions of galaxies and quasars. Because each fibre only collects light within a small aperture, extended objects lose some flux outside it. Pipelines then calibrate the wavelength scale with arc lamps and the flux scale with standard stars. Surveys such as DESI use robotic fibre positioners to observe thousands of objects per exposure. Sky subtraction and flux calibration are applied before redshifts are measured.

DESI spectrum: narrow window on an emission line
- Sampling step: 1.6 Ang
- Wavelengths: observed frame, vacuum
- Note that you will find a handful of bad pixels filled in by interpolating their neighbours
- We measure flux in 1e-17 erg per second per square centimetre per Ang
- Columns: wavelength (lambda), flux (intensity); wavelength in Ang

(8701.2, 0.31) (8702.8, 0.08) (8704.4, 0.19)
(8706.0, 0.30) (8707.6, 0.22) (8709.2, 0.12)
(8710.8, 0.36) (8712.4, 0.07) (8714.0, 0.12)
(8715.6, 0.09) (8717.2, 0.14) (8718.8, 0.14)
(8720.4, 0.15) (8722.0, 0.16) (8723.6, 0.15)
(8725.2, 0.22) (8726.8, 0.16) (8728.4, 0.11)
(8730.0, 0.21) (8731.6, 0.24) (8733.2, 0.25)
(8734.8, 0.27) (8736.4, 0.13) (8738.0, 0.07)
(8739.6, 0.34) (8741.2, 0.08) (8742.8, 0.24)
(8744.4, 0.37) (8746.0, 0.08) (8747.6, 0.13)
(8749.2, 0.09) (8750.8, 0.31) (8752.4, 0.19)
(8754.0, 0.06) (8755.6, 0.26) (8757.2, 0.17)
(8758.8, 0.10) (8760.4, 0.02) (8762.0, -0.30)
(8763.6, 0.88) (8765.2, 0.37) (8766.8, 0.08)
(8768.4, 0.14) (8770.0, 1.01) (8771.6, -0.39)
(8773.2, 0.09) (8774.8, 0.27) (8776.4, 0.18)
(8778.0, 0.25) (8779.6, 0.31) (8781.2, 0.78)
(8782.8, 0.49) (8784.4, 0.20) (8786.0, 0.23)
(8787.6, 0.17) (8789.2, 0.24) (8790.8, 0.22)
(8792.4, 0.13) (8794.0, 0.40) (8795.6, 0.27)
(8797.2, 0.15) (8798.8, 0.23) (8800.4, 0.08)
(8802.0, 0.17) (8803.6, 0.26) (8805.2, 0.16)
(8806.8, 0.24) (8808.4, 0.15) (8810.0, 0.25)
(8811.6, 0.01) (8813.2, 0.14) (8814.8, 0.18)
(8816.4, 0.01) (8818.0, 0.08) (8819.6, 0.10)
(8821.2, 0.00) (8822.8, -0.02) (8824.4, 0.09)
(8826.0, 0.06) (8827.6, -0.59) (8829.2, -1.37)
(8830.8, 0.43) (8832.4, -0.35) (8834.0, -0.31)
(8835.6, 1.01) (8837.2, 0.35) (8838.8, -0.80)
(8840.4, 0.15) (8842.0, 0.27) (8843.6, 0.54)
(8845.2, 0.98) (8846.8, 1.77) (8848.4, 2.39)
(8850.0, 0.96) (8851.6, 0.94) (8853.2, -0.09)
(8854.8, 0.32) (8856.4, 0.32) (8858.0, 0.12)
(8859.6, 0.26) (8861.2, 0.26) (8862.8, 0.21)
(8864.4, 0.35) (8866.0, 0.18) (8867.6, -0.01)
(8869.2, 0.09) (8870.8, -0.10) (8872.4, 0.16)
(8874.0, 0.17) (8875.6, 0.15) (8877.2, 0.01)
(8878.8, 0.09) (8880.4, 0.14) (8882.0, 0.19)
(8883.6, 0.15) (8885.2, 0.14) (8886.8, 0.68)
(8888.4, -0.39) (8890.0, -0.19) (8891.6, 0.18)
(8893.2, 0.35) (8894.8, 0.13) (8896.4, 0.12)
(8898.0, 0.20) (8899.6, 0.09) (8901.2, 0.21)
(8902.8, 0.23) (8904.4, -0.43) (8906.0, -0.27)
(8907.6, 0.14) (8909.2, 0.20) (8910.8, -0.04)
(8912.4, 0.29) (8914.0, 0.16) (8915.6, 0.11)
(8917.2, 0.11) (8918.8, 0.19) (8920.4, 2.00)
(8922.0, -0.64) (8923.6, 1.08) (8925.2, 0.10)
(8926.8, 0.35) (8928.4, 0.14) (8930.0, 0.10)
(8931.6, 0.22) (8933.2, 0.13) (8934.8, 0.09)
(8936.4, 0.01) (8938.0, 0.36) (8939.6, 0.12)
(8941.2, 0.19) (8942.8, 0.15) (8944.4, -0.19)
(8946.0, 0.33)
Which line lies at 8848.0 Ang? H-beta 4861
